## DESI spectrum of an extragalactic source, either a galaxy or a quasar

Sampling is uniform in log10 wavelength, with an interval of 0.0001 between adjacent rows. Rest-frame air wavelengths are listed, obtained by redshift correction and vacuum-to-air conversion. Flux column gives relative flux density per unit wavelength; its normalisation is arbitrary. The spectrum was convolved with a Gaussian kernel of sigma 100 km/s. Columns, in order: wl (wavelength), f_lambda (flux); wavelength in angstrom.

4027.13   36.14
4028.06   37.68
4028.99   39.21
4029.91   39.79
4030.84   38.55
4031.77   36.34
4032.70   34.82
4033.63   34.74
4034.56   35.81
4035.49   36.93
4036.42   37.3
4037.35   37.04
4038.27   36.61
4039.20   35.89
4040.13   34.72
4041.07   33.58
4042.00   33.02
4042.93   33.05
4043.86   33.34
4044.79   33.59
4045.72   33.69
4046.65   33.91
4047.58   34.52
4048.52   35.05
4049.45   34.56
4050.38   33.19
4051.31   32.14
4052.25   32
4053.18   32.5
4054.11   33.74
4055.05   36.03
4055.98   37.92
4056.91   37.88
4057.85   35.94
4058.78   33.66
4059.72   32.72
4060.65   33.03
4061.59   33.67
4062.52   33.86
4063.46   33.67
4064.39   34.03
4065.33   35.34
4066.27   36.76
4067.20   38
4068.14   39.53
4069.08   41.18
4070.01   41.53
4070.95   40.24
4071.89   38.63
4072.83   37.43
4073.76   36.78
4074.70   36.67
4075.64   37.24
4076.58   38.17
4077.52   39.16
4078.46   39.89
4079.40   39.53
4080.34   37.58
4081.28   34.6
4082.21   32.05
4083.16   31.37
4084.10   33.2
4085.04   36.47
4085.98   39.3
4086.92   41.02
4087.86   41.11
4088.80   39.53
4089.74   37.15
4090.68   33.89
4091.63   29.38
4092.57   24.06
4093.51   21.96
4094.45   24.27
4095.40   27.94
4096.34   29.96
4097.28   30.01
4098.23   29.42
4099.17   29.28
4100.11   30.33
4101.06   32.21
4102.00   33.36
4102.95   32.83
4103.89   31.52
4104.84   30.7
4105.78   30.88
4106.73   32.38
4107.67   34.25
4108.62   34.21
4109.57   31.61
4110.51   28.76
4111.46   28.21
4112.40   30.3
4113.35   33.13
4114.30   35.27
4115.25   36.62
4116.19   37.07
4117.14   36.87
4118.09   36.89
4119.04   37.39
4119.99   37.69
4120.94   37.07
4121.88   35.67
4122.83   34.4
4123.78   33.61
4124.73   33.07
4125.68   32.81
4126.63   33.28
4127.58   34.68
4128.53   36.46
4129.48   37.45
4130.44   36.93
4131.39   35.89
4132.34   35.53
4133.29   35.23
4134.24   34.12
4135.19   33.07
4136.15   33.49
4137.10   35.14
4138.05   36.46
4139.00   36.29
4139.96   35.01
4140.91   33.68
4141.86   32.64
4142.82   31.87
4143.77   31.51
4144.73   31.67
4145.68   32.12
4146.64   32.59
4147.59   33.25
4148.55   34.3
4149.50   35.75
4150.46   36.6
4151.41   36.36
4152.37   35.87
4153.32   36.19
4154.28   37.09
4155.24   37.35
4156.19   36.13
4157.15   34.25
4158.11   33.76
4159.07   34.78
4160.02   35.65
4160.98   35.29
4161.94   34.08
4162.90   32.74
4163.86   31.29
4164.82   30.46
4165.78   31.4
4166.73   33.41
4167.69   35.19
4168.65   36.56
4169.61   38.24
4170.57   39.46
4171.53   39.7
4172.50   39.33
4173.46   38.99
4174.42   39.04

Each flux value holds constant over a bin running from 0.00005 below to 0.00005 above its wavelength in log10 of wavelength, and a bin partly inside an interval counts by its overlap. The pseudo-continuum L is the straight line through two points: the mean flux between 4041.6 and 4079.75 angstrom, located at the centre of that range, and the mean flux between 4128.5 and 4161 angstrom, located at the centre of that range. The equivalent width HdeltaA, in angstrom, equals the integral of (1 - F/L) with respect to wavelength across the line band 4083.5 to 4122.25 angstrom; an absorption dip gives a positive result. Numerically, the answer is 2.5 angstrom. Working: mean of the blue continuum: 35.8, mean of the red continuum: 34.8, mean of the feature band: 33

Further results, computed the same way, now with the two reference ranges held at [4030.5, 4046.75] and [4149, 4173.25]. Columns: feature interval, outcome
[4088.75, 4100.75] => 2.0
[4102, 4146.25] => 1.7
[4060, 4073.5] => -0.6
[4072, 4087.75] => -0.8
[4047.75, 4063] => 0.4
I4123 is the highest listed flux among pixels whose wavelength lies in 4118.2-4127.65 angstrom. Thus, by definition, 37.69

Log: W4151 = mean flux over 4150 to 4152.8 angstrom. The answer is 36.3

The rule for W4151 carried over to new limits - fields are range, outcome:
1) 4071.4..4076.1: 37.4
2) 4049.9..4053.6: 32.5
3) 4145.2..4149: 33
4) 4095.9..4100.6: 29.8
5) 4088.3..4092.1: 35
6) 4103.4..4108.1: 32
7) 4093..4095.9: 24.8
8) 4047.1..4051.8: 33.8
